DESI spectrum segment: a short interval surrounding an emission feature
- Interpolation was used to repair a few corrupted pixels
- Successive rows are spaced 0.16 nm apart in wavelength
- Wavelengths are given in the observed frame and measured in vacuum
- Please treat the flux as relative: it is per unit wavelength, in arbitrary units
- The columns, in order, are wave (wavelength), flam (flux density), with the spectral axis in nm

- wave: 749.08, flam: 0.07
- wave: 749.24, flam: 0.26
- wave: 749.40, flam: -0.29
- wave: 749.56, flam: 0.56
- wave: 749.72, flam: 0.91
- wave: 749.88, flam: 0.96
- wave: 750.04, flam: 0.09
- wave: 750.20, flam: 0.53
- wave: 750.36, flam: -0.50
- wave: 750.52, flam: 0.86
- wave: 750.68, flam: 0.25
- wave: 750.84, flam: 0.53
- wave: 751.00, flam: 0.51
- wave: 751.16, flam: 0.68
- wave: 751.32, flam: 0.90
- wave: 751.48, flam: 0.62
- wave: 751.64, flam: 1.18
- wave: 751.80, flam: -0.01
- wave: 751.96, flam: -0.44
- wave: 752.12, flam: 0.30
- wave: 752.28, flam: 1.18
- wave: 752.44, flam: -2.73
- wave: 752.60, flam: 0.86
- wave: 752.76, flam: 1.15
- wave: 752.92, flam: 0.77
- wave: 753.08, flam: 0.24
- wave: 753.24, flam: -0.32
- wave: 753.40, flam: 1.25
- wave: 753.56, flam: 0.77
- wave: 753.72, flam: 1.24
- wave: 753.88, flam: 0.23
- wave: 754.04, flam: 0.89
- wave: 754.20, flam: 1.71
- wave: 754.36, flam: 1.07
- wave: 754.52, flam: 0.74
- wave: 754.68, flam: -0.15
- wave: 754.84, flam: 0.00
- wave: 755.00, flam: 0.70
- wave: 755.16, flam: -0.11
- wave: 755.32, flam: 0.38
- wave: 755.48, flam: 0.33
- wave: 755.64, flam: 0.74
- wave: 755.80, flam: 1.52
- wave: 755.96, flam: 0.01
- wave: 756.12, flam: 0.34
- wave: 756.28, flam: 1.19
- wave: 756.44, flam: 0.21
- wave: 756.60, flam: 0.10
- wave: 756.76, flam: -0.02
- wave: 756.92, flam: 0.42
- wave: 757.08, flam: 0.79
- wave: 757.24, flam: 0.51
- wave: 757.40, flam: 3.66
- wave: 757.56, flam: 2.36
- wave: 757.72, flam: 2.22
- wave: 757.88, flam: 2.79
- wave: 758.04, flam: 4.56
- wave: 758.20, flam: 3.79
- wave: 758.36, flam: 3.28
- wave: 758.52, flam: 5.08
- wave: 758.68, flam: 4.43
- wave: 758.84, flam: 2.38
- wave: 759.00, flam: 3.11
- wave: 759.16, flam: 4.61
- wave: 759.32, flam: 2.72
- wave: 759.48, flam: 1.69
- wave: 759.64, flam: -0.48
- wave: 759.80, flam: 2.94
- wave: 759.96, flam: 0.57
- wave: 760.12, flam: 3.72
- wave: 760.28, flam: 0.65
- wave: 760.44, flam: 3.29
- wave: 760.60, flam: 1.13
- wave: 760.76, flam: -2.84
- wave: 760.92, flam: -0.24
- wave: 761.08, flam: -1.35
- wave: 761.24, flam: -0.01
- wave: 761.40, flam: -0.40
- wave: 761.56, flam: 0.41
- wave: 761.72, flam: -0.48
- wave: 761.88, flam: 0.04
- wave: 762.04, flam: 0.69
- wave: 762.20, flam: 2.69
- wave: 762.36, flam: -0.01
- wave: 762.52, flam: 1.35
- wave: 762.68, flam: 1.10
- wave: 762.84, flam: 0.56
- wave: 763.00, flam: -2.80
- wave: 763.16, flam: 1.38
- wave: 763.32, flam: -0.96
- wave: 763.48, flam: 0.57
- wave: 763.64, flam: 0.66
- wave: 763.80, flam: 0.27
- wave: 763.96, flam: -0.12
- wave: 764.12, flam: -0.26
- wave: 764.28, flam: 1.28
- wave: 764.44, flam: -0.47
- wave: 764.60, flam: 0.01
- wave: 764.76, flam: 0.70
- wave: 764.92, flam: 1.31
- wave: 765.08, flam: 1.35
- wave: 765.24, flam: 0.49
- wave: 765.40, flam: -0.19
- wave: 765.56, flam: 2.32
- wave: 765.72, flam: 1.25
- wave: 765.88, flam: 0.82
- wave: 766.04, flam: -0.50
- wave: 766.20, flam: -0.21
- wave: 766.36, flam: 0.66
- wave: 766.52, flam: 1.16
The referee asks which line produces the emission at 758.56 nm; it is [O II] 3727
